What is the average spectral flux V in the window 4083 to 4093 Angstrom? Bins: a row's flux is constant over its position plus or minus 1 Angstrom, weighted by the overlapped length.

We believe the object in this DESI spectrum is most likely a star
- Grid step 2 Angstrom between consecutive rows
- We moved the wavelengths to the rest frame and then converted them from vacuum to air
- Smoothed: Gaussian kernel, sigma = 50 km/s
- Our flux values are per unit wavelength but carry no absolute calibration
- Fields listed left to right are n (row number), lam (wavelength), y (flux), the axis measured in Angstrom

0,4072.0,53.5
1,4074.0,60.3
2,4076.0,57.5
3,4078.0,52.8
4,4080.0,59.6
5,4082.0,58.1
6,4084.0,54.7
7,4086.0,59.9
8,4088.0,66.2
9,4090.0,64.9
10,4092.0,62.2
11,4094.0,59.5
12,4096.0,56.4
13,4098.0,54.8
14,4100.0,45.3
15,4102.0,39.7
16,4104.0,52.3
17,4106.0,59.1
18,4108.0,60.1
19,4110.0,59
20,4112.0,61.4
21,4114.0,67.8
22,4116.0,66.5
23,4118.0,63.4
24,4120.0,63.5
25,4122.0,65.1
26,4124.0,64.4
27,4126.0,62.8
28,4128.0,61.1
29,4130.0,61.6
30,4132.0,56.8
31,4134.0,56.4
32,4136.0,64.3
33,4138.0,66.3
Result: 61.6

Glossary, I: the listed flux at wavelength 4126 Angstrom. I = 62.8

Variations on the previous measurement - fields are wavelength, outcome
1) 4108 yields 60.1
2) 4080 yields 59.6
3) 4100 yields 45.3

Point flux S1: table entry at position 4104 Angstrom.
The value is 52.3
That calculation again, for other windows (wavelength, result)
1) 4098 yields 54.8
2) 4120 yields 63.5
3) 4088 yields 66.2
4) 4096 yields 56.4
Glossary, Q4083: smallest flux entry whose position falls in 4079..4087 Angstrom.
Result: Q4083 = 54.7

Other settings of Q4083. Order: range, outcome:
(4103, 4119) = 52.3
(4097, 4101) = 45.3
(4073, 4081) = 52.8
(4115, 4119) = 63.4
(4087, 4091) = 64.9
